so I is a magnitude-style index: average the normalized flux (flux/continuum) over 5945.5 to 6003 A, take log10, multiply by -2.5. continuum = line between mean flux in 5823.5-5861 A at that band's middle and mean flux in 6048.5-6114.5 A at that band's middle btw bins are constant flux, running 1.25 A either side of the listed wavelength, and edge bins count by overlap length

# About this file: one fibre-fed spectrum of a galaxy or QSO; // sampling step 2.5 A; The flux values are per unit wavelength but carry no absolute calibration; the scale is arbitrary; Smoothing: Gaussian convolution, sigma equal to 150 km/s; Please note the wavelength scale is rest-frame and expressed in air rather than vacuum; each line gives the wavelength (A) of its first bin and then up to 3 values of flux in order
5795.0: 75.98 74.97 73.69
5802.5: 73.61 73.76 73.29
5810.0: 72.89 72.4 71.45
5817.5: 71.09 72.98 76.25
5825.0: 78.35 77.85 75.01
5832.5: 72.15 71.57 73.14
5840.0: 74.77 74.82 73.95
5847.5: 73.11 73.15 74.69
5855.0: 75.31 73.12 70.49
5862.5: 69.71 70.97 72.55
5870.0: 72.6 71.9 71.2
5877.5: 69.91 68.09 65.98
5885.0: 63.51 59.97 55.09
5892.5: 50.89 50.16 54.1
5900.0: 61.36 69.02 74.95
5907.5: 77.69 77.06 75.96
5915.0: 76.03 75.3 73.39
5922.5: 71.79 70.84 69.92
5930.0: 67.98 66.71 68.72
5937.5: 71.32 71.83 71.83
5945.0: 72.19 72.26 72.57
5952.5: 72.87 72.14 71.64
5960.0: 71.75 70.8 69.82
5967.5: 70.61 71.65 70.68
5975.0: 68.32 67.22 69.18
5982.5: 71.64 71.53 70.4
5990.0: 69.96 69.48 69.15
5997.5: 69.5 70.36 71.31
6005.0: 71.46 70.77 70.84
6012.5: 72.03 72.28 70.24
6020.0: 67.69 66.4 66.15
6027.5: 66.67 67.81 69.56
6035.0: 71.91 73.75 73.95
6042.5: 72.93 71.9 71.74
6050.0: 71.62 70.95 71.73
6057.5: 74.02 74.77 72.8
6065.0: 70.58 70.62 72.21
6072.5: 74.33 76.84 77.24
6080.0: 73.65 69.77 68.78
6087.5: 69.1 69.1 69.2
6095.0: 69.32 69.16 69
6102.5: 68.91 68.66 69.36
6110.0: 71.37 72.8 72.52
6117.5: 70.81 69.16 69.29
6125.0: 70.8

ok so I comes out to 0.03 mag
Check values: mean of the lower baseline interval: 74.1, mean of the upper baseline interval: 71.4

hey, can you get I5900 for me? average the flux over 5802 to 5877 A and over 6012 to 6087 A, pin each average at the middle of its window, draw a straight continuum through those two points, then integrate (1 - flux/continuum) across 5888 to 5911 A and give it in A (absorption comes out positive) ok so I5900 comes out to 3.04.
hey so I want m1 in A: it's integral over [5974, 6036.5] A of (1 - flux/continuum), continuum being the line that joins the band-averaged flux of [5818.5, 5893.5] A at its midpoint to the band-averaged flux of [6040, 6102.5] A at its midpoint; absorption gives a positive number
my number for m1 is 1.53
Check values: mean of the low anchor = 70.8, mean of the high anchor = 71.7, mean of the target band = 69.7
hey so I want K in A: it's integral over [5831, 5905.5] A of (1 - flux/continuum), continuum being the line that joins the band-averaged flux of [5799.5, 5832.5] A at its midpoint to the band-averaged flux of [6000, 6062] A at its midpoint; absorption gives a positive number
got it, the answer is 5.0 A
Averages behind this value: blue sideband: 74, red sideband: 70.9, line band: 68.4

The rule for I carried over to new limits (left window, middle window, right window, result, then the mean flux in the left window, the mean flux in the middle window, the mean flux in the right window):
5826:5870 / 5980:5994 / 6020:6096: 0.02 mag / 73.3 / 70.4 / 71.3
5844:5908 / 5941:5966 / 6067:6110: -0.05 mag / 67.7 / 71.8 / 70.9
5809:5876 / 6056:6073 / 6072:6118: -0.02 mag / 73.2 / 72.7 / 71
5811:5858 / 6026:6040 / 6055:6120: 0.03 mag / 74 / 70.2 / 71.4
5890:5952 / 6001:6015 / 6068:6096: -0.01 mag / 69.1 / 71.4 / 71.8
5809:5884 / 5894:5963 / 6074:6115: 0.02 mag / 72.7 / 70.5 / 70.8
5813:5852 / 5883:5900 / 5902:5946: 0.28 mag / 74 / 56.5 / 72.4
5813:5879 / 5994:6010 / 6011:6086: 0.02 mag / 73.1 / 70.5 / 71.5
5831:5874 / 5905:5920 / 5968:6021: -0.06 mag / 72.8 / 76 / 70.3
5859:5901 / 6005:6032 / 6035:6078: 0.03 mag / 64.6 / 69.2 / 73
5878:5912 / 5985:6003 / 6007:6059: -0.02 mag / 64.1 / 70.1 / 70.7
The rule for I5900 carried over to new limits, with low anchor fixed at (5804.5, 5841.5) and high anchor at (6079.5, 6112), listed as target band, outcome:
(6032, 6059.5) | -0.8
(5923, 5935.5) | 0.5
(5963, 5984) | 0.5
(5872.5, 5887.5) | 1.1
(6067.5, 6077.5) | -0.6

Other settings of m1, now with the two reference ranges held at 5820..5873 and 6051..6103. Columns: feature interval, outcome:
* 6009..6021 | 0.2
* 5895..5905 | 1.6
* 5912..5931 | 0.1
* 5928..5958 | 0.7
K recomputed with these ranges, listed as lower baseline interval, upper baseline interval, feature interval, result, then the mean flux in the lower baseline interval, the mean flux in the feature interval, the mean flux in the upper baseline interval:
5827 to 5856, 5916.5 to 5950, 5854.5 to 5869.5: 0.3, 74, 71.9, 71.1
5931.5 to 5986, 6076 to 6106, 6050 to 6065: -0.5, 70.8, 72.6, 70.2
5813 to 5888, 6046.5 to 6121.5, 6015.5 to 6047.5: 0.7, 72.1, 70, 71.3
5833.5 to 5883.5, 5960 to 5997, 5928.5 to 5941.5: 0.3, 72.1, 69.4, 70.1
